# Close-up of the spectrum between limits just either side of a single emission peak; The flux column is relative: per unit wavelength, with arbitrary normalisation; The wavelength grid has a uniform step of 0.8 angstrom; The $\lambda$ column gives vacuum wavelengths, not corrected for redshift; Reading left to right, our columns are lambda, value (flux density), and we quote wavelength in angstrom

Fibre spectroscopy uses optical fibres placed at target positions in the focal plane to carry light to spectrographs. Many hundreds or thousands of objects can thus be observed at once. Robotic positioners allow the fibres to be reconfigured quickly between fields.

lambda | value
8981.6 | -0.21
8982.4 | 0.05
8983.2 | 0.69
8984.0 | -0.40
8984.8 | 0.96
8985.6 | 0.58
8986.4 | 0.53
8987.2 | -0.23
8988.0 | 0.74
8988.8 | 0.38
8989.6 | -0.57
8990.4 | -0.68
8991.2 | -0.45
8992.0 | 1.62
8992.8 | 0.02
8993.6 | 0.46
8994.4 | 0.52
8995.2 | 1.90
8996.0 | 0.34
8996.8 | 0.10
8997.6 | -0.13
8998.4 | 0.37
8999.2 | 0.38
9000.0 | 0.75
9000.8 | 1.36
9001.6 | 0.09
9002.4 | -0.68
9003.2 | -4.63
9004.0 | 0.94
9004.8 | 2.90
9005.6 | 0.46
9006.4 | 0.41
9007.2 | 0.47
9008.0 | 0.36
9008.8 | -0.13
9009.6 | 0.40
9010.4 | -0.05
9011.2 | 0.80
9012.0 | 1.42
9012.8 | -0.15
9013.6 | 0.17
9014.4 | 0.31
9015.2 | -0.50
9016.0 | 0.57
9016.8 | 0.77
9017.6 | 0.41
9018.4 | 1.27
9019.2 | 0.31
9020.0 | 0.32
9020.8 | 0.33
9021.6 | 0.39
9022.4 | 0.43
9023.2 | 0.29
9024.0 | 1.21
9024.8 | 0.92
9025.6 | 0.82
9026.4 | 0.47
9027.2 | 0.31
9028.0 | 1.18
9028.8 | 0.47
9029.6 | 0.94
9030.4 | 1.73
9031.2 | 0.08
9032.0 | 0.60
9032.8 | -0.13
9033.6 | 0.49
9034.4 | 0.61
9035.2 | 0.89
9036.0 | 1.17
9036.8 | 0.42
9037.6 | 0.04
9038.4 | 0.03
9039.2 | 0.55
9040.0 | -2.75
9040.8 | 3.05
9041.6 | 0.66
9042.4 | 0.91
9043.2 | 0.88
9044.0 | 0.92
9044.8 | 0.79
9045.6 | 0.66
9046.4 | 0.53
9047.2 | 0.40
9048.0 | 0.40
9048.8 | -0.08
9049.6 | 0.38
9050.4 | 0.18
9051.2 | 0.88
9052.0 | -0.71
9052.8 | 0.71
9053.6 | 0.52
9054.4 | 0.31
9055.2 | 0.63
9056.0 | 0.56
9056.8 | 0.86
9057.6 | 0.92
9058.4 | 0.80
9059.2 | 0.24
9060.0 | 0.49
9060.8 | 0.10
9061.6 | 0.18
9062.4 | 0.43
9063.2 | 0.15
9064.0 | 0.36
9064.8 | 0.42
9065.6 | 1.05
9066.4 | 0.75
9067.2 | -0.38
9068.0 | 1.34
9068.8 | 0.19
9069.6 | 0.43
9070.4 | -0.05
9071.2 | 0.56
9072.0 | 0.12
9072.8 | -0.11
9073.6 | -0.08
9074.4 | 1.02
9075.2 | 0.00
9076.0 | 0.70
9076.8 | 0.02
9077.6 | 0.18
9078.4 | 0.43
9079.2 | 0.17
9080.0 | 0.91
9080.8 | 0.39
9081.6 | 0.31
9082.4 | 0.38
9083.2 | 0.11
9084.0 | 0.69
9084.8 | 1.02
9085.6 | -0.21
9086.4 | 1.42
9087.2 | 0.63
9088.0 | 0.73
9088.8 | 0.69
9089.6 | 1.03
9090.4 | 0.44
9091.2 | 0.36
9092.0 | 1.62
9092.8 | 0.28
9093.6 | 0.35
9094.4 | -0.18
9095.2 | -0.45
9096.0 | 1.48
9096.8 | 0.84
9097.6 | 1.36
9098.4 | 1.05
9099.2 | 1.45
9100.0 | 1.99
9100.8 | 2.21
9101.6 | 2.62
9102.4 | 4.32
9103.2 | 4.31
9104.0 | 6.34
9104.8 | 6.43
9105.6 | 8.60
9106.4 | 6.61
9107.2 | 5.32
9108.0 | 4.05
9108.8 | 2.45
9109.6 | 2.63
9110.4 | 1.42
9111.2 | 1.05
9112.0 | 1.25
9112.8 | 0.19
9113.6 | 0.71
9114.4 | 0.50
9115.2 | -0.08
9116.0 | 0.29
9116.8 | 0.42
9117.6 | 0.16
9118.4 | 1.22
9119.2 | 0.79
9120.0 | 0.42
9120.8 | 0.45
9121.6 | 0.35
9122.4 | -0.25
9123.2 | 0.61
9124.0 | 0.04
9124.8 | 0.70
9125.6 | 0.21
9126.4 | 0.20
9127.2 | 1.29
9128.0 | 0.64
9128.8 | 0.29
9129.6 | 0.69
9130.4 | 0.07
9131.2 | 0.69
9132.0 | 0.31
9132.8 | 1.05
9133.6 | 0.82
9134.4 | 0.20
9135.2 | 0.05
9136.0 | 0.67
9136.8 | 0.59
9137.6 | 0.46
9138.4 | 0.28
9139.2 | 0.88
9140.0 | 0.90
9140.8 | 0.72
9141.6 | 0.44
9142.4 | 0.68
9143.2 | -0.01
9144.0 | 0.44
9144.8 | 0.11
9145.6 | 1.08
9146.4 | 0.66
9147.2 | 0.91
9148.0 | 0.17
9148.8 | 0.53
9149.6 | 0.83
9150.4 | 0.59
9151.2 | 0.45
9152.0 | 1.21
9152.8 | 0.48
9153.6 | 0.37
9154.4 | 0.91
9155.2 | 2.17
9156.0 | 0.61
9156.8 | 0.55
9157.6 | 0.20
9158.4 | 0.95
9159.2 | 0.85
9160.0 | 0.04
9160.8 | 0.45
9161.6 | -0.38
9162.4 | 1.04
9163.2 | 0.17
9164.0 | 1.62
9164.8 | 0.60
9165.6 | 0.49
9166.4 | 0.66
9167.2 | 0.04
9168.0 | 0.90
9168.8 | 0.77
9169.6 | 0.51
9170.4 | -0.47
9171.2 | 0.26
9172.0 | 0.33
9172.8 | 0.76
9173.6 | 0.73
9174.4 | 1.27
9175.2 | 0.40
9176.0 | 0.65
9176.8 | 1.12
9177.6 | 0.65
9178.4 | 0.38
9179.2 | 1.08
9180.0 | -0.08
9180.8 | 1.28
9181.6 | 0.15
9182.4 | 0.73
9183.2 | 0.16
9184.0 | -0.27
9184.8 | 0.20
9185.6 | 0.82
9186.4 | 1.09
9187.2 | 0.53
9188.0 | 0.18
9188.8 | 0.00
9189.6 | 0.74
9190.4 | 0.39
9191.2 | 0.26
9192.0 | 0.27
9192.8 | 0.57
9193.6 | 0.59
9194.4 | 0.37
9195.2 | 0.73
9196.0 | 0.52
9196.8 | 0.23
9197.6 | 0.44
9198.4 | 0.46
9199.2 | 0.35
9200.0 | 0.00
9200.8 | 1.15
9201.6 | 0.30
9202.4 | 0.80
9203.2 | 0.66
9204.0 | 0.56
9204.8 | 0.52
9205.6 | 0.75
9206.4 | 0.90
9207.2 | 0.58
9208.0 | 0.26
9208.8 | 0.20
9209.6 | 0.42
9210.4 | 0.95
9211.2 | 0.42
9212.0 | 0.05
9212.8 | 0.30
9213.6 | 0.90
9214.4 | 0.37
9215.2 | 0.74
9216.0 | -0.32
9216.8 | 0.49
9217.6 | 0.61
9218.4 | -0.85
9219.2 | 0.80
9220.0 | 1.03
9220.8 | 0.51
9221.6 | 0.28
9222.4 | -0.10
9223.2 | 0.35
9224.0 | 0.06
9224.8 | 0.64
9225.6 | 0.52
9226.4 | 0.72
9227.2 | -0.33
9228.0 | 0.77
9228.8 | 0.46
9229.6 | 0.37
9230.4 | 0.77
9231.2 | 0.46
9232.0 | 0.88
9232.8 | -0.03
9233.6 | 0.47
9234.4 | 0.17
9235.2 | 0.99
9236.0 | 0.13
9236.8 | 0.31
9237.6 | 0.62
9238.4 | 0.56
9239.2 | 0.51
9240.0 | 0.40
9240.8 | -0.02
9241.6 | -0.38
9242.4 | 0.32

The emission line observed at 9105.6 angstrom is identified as H-beta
